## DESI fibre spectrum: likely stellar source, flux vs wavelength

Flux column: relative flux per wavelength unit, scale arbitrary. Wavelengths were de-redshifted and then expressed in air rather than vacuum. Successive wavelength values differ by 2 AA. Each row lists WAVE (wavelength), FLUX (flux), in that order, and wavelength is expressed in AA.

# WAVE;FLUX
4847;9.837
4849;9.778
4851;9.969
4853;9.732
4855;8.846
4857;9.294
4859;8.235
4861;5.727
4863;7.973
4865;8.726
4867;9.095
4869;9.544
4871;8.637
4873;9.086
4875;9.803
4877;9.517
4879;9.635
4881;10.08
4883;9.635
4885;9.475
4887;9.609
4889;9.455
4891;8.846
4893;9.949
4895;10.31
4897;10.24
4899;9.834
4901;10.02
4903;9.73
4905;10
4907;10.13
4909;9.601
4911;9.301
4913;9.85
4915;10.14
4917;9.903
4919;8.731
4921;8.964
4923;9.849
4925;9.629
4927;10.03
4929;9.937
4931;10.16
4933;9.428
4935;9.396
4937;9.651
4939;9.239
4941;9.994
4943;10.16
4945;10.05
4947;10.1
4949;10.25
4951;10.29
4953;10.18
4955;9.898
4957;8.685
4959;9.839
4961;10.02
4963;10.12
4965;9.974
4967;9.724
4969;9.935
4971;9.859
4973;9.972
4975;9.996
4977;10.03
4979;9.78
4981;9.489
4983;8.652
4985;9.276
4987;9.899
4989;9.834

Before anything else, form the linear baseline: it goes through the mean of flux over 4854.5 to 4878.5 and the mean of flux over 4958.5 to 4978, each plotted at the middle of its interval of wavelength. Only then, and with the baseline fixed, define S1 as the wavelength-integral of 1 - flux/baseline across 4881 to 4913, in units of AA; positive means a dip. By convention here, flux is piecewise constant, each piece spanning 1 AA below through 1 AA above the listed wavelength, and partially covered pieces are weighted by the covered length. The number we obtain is -2.3 AA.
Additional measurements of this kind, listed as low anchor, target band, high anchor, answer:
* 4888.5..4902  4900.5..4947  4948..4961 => 0.5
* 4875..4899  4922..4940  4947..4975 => 0.2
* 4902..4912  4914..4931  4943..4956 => 0.4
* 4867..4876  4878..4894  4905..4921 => -0.3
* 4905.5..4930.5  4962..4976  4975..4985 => -0.6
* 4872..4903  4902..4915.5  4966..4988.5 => -0.2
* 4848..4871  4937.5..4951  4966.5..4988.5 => -0.8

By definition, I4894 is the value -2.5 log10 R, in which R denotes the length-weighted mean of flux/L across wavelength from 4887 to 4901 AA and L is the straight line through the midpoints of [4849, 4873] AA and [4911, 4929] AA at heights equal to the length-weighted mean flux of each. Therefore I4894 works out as -0.06 mag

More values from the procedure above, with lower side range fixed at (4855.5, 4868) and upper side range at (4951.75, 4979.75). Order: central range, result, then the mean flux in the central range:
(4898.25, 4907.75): -0.12 mag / 9.94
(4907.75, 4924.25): -0.06 mag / 9.55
